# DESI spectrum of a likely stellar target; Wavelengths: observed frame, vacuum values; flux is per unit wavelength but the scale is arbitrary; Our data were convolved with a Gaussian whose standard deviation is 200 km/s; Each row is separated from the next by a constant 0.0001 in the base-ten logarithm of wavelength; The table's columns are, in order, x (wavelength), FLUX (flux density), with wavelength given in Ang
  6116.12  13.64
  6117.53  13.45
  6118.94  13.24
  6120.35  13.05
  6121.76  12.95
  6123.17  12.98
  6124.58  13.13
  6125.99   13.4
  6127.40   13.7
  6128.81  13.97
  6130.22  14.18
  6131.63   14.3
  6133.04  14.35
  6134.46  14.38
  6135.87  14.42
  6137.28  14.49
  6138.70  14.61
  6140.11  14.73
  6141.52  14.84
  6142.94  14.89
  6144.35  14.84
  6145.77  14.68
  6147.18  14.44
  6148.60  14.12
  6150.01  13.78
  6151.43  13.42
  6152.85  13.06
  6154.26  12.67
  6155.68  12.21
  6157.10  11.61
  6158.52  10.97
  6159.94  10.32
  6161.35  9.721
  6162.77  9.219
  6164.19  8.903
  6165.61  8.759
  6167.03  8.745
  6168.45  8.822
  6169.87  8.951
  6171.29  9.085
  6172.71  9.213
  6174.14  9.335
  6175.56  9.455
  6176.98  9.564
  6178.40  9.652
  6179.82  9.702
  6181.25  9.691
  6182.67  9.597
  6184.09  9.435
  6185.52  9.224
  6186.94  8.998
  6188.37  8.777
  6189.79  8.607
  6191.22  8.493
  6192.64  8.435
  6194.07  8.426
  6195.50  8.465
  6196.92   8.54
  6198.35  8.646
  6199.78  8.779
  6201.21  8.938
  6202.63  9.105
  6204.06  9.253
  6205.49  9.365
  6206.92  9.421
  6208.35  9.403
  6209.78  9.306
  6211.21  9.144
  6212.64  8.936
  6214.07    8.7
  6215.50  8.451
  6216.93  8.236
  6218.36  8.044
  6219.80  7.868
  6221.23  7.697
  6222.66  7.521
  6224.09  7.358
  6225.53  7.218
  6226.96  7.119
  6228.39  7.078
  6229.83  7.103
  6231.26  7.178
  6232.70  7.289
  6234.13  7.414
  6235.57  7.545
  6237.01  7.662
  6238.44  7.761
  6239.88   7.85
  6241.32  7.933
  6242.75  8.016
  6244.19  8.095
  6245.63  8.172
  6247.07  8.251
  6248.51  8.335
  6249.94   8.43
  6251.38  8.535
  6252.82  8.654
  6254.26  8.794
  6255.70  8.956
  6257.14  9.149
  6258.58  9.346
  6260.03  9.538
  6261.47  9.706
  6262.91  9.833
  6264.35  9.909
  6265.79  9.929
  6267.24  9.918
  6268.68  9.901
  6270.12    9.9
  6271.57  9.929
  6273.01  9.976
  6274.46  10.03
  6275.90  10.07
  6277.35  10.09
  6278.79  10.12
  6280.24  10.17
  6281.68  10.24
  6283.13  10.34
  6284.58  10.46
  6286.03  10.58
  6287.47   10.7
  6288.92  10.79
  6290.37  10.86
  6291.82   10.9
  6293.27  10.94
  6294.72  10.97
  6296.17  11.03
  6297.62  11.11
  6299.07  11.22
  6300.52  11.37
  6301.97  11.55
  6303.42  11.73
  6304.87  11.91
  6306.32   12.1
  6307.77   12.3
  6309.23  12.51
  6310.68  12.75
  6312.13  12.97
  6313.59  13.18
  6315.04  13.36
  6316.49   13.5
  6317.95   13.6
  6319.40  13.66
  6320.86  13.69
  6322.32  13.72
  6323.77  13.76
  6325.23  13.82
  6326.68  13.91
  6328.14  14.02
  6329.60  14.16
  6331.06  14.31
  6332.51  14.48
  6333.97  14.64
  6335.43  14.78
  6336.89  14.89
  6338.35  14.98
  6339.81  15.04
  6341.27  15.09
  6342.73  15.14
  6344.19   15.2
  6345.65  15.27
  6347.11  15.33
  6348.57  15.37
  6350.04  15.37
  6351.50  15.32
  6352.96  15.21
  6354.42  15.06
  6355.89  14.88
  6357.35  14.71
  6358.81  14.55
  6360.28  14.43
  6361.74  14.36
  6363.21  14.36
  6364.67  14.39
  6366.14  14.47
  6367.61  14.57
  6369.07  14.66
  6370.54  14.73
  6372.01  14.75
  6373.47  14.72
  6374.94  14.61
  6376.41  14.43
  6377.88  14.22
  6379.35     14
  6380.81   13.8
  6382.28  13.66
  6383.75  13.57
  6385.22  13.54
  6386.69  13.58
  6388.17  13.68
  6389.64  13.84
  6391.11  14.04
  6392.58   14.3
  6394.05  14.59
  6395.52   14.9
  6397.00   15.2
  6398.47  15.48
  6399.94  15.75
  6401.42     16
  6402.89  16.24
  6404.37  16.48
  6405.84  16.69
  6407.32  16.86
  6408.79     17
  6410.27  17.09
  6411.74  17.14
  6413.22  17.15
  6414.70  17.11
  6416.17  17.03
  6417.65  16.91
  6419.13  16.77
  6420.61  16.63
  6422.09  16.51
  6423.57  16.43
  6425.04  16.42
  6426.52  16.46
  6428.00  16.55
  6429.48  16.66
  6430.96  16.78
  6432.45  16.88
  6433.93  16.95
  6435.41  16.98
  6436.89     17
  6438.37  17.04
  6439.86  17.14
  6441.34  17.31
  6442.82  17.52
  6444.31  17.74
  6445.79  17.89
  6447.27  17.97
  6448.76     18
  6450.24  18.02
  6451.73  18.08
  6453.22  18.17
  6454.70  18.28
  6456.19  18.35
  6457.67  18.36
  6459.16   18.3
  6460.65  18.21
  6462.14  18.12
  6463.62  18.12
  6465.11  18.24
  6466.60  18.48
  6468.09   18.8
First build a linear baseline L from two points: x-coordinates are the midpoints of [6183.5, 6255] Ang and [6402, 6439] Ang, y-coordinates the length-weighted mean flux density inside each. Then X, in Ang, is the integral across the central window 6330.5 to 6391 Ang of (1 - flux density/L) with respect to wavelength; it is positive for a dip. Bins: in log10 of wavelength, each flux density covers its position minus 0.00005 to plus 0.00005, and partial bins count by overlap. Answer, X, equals -1.5 Ang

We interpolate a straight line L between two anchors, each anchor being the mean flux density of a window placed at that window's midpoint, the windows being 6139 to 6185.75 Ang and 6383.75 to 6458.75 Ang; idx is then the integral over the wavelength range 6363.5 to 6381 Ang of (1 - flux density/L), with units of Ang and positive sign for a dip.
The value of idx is 1.2 Ang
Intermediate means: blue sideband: 11.2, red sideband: 16.5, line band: 14.5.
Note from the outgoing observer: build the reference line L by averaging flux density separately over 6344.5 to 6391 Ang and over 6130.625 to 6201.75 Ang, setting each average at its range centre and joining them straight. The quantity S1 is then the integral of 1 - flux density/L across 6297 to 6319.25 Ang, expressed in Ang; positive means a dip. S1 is 1.8 Ang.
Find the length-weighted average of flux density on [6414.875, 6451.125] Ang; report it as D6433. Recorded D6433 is 17.1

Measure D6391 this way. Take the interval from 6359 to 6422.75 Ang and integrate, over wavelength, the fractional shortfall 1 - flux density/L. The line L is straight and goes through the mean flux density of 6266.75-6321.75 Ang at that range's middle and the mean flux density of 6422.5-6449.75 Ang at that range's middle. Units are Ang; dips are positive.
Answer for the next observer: 0.3 Ang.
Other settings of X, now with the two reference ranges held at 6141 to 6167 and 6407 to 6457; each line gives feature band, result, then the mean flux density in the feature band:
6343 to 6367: 1.42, 14.9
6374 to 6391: 2.50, 13.9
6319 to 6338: 1.48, 14.2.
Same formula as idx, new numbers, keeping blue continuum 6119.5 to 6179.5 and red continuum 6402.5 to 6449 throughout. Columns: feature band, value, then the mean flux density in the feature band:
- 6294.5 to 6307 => 2.84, 11.5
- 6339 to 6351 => 0.27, 15.2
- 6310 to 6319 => 1.08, 13.3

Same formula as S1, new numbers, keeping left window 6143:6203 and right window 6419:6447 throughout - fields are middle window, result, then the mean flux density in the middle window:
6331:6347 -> -0.5 Ang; 14.9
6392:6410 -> 0.3 Ang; 15.8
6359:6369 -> 0.5 Ang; 14.4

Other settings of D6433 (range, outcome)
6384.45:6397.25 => 14.1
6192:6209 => 8.9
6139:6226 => 9.99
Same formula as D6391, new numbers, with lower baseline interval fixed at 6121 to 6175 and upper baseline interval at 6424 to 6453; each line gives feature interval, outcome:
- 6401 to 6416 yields -0.05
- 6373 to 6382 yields 1.09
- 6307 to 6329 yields 2.68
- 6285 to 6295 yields 2.69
